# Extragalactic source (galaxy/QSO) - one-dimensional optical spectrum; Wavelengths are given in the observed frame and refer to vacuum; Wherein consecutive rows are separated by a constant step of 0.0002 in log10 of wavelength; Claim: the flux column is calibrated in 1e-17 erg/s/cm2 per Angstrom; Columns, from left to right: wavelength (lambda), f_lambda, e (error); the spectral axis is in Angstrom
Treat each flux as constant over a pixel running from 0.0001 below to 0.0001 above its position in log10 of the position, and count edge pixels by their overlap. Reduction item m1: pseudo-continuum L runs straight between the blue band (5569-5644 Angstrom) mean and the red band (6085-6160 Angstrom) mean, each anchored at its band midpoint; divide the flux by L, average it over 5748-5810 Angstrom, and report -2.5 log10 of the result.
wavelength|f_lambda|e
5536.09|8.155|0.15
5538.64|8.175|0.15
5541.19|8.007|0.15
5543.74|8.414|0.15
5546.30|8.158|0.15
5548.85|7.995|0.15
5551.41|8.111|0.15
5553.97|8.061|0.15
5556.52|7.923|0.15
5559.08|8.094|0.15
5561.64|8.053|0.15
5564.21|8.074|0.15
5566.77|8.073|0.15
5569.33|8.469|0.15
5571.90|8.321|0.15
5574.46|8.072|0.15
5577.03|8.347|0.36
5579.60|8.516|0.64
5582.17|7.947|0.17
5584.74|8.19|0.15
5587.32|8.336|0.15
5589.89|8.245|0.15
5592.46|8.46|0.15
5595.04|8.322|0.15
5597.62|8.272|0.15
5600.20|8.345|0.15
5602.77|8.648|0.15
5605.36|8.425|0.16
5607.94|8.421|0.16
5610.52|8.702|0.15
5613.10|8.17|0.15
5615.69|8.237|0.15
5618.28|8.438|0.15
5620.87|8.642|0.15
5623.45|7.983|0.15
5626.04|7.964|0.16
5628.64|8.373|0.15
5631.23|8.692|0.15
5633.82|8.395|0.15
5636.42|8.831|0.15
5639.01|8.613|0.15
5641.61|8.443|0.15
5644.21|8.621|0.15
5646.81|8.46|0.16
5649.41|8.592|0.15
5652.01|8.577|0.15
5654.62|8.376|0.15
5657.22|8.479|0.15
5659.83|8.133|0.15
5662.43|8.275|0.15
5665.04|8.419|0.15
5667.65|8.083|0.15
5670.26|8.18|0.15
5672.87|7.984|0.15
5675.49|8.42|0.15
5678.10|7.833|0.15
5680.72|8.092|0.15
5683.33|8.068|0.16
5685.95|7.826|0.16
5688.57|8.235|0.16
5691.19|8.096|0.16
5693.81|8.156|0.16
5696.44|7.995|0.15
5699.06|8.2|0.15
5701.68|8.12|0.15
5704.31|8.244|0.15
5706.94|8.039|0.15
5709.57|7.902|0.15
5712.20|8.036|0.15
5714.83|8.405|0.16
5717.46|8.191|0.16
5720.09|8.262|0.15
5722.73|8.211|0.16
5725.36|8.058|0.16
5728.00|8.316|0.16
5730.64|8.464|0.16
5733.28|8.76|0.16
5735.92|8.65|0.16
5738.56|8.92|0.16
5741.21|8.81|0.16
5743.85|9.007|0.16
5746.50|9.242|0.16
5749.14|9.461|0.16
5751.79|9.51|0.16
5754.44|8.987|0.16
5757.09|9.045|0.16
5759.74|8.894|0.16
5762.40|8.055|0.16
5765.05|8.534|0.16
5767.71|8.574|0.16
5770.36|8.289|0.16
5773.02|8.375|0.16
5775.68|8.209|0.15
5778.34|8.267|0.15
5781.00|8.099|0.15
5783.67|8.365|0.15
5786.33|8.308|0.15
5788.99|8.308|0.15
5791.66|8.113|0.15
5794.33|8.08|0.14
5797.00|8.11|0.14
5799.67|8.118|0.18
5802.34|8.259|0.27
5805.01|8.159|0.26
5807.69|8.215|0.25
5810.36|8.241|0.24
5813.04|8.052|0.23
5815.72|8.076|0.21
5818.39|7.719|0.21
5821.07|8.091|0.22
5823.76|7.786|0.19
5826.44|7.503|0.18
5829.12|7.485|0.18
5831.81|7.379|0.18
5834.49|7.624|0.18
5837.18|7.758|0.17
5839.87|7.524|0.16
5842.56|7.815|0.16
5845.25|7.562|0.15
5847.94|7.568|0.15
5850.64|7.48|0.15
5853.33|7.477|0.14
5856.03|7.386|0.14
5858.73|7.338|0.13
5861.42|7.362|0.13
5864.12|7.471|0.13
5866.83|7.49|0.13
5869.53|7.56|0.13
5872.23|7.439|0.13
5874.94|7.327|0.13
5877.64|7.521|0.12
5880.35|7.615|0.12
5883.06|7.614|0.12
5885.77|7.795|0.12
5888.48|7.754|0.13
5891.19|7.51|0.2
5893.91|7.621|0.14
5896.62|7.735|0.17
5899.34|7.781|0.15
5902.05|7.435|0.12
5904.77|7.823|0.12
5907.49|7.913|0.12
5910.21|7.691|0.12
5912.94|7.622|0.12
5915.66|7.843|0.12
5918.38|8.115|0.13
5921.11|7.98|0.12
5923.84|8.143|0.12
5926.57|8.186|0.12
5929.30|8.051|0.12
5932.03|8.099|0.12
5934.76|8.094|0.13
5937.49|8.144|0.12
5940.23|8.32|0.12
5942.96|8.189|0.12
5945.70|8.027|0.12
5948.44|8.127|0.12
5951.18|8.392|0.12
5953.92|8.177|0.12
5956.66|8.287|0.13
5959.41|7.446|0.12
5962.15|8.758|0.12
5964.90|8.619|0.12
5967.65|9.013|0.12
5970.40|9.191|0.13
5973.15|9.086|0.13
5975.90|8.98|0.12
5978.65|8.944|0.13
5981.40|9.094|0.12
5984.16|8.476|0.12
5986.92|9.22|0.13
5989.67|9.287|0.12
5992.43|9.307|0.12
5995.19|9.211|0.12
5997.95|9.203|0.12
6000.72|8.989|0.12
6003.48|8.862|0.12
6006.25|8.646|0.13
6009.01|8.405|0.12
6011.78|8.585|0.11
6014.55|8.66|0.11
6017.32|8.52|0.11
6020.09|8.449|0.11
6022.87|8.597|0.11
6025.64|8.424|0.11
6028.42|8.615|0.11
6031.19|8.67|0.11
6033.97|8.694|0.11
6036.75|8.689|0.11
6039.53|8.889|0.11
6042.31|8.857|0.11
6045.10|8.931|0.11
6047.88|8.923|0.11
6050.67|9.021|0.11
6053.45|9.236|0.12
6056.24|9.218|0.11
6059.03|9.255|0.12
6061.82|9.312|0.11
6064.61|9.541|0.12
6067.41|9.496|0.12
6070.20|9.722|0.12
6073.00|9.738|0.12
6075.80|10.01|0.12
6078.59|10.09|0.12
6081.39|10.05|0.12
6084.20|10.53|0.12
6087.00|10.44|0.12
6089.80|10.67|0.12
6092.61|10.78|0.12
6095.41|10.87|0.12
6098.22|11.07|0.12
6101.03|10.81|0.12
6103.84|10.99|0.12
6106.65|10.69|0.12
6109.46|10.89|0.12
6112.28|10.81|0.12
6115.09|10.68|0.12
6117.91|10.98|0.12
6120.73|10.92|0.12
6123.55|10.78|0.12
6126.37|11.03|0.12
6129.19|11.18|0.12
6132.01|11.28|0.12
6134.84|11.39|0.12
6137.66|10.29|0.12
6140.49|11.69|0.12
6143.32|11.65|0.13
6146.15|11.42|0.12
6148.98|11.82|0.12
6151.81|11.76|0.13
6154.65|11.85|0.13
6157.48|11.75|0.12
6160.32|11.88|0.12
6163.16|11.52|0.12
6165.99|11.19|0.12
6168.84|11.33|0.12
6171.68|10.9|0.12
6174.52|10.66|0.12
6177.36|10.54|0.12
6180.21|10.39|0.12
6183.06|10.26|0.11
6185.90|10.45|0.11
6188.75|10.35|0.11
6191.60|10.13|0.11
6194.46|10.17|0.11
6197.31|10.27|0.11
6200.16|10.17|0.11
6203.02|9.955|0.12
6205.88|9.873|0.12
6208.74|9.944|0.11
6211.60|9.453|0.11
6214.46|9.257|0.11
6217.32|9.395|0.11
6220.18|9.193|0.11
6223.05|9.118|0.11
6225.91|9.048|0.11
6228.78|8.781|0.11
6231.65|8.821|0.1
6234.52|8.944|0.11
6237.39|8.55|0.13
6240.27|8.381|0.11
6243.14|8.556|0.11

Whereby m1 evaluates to 0.10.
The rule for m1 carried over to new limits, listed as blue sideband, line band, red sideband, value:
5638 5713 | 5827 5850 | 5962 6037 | 0.13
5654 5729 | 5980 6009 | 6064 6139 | 0.11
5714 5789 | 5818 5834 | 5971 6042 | 0.13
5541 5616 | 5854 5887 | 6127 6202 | 0.27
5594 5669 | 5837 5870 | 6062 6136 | 0.25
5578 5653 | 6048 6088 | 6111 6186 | 0.11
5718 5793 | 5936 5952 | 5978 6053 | 0.07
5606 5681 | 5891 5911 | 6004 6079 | 0.14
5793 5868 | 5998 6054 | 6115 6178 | 0.14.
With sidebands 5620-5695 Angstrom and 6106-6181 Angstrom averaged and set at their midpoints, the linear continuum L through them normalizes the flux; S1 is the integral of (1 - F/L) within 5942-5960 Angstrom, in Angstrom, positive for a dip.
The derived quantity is 3.4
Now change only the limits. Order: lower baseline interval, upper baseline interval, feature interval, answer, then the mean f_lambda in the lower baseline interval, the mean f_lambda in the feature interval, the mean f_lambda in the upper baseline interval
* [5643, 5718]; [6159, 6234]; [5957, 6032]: 4.6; 8.21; 8.78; 10.1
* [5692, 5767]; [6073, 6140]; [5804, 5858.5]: 8.2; 8.52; 7.73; 10.7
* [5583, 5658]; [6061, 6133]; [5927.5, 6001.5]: 9.9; 8.42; 8.62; 10.5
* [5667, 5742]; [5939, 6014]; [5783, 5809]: 0.6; 8.22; 8.2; 8.7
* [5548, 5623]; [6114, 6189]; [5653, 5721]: 4.8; 8.27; 8.16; 11.1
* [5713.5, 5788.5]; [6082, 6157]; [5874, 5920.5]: 9.1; 8.58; 7.7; 11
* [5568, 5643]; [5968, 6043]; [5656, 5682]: 0.8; 8.37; 8.19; 8.84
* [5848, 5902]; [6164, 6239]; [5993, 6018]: -1.0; 7.54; 8.81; 9.9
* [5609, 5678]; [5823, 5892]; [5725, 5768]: -4.5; 8.38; 8.8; 7.54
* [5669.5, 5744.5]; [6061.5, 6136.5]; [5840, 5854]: 2.3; 8.25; 7.58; 10.6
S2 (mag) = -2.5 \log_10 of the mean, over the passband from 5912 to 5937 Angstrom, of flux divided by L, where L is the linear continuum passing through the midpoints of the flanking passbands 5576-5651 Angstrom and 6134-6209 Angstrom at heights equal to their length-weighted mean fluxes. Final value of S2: 0.21 mag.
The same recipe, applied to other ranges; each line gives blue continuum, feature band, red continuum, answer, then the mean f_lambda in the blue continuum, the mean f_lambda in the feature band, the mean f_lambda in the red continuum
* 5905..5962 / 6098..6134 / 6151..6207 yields -0.090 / 8.05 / 10.9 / 10.8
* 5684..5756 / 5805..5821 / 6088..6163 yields 0.126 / 8.45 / 8.07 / 11.2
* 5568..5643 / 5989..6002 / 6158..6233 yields 0.040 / 8.37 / 9.19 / 10.1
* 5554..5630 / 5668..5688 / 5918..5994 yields 0.035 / 8.28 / 8.06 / 8.5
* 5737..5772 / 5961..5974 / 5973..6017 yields -0.001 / 8.87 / 8.93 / 8.92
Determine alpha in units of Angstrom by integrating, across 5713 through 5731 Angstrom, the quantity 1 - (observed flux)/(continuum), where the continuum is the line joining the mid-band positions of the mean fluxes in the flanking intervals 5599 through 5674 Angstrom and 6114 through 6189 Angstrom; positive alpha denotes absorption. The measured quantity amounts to 1.2 Angstrom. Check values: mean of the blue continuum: 8.4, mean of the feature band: 8.26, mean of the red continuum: 11.1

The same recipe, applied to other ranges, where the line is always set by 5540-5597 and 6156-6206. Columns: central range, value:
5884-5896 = 2.3 Angstrom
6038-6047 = 1.1 Angstrom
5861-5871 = 2.0 Angstrom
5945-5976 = 4.1 Angstrom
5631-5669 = 0.3 Angstrom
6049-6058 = 0.9 Angstrom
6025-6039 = 2.0 Angstrom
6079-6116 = -1.3 Angstrom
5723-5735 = 0.6 Angstrom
